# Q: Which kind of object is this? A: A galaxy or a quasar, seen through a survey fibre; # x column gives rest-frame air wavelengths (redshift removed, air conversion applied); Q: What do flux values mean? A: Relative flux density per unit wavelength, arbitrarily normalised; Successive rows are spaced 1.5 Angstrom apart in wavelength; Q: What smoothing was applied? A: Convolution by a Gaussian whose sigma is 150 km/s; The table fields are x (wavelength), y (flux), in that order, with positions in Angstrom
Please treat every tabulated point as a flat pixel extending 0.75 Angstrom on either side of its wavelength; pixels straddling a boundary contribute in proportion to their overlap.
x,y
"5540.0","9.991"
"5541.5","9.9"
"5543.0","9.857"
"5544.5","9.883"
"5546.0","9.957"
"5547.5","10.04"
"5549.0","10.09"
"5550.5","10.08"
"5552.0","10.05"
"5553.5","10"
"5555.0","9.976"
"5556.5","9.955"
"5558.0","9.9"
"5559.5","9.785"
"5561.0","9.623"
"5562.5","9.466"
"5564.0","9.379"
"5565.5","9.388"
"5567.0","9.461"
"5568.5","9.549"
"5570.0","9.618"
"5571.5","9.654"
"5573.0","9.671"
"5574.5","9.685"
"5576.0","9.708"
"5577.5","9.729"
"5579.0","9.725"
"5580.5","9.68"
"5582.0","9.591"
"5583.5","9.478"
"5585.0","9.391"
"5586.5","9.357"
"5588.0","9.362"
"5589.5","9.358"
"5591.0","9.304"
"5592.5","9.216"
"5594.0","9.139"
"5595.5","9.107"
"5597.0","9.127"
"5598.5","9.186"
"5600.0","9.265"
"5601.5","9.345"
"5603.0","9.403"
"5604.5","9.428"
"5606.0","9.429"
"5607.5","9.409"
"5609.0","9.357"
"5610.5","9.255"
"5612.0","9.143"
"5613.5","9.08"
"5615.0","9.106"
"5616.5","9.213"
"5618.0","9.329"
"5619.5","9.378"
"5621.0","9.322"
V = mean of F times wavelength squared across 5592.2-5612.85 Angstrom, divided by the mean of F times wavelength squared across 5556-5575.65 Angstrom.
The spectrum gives 0.98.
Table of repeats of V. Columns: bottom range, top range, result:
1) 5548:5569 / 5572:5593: 0.98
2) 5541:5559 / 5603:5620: 0.95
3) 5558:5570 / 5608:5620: 0.98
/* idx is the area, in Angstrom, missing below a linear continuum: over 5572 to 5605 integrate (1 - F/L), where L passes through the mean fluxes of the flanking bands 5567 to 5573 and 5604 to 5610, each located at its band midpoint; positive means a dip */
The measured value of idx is 0.3 Angstrom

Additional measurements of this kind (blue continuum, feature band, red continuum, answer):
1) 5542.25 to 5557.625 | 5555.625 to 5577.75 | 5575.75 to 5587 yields 0.3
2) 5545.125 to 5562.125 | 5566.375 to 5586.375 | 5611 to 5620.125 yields 0.1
